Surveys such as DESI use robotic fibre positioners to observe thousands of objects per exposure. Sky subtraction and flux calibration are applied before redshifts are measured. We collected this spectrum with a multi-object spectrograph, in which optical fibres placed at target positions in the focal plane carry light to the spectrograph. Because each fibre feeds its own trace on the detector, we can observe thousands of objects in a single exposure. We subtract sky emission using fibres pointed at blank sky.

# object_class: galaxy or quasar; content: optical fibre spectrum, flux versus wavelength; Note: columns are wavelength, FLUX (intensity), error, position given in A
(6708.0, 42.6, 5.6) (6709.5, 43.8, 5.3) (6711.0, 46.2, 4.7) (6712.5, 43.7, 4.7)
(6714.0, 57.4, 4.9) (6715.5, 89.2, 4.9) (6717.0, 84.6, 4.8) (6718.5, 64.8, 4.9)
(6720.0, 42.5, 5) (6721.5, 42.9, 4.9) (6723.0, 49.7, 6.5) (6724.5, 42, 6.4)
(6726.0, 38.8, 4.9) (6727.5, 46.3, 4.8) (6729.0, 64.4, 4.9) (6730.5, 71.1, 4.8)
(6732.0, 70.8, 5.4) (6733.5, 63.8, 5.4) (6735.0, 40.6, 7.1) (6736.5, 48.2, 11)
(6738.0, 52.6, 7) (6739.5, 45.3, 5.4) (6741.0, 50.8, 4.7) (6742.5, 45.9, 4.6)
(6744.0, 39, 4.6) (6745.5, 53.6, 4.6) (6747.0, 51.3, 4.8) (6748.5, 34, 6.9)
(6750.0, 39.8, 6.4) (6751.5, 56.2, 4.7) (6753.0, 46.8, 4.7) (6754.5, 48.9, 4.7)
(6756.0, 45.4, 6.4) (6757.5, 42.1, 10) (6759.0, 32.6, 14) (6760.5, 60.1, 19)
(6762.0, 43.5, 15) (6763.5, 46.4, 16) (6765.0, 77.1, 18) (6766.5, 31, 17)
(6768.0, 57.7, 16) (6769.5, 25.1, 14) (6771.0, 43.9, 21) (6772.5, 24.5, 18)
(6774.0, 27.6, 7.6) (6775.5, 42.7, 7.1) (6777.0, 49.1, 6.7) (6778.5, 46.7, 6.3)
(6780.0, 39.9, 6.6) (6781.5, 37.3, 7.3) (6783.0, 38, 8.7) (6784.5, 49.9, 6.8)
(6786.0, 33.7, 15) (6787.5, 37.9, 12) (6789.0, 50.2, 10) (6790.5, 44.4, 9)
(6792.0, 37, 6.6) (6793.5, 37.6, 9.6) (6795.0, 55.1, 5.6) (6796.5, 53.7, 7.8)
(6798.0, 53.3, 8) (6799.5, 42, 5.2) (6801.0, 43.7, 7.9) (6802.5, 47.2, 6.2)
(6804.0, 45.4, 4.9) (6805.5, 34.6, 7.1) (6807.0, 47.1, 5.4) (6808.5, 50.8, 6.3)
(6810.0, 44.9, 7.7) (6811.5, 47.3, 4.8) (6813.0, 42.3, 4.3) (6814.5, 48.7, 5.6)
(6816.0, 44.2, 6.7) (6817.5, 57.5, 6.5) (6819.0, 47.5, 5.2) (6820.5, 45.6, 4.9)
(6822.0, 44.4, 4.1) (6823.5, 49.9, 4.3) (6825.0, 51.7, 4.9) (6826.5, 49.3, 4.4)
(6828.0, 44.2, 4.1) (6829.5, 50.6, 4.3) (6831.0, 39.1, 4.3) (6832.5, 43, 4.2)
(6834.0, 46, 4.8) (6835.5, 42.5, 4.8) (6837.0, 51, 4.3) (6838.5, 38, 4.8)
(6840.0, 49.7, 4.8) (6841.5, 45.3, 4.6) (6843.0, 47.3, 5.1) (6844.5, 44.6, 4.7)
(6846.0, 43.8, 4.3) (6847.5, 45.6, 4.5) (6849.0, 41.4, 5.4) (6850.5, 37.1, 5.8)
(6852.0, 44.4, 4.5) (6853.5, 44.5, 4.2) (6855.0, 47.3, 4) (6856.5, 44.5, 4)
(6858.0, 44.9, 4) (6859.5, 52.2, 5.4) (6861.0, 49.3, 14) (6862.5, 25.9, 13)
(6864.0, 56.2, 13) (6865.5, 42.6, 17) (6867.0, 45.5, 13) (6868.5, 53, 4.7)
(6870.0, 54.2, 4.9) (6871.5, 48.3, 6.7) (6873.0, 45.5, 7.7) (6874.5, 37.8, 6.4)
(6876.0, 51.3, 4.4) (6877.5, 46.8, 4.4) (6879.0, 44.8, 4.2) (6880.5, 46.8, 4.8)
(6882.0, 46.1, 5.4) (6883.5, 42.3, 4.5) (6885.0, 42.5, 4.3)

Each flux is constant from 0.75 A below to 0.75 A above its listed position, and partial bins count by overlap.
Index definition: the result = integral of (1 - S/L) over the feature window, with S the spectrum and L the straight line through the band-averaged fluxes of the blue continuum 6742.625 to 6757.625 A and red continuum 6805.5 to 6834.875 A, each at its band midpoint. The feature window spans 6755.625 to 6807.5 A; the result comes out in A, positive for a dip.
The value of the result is 3.09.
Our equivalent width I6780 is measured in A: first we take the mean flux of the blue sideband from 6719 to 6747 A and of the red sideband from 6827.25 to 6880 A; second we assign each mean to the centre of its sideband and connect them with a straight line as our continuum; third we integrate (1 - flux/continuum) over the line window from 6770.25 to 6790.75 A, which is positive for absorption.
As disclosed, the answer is 3.5 A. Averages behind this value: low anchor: 50.6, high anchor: 45.4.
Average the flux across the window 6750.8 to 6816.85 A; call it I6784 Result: 44.4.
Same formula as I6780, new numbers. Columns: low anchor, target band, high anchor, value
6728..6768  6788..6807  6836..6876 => 1.1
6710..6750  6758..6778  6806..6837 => 2.8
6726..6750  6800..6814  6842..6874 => 0.9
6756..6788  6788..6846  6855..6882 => -2.5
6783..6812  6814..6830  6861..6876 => -1.2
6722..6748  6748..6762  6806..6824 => 1.4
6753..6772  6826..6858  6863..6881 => 1.6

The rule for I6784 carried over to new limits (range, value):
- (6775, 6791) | 42.7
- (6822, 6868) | 45.3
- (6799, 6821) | 46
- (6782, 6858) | 45.3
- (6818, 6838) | 46.6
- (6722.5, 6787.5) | 46.3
